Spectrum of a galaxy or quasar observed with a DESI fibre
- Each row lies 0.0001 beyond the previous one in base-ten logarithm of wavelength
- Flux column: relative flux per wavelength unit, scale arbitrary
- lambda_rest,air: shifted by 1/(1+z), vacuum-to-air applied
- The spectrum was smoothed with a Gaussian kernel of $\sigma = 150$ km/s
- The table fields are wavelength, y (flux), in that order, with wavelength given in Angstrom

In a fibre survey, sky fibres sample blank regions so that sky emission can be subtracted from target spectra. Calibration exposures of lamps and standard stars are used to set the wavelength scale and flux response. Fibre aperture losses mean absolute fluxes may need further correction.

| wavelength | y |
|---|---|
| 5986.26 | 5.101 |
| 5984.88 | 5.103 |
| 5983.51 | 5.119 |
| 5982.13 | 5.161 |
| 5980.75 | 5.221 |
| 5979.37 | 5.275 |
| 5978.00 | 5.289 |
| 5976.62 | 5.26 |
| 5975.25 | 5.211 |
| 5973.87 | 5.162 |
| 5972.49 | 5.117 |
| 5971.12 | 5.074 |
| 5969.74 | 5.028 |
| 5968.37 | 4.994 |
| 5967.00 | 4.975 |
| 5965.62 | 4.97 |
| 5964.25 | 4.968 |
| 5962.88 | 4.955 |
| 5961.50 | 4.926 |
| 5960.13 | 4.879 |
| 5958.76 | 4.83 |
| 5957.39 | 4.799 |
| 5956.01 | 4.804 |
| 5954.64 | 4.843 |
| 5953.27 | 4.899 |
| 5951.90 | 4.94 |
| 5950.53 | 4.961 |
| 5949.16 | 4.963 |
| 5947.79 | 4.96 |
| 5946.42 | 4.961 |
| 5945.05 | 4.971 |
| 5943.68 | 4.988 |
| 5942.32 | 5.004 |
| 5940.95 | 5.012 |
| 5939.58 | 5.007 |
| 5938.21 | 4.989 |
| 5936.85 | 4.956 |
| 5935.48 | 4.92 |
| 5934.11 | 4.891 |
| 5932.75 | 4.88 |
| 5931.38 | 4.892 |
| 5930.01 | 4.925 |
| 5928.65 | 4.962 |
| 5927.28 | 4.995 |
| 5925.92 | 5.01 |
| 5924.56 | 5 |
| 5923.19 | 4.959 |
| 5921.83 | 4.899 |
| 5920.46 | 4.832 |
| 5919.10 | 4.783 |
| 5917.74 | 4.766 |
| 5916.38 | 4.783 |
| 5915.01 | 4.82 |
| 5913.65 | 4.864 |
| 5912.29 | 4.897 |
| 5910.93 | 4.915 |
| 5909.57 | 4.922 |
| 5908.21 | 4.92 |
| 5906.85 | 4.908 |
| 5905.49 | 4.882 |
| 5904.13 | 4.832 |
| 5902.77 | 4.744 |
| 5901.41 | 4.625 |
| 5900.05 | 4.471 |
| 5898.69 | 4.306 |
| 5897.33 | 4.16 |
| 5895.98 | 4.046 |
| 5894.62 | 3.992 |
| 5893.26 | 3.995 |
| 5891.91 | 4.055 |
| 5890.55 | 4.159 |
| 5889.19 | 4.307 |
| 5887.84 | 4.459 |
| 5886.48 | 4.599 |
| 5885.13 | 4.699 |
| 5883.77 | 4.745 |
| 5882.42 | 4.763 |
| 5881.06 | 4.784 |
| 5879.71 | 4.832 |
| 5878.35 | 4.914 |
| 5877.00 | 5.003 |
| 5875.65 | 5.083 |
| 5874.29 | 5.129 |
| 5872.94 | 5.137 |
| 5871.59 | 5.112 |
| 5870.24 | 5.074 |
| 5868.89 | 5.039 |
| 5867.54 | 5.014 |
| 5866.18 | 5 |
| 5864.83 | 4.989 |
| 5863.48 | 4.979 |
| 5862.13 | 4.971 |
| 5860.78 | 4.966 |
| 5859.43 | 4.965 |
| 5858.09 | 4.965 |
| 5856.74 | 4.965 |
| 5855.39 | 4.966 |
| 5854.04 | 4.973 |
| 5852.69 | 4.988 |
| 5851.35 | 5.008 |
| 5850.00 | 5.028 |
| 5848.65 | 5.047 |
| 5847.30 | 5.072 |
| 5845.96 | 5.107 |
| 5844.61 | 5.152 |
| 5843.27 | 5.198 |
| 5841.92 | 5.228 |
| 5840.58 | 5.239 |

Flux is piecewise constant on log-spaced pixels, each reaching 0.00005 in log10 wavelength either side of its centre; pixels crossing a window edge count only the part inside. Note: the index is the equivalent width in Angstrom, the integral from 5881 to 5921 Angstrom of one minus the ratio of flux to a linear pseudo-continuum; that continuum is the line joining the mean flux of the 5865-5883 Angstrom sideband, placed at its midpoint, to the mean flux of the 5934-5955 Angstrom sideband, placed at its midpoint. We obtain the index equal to 3.1 Angstrom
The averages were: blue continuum 4.99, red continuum 4.96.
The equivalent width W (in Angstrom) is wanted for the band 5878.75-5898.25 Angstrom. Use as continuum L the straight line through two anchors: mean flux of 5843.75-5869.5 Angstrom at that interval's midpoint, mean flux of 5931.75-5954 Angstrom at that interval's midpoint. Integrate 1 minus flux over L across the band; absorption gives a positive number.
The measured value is 2.3 Angstrom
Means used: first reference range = 5.01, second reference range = 4.96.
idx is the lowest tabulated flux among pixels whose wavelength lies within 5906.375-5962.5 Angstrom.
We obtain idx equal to 4.766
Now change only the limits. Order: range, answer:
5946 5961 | 4.799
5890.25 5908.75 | 3.992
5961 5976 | 4.926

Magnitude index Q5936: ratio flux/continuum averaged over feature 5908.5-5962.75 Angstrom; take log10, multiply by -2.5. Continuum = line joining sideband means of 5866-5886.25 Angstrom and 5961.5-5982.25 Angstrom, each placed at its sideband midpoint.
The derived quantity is 0.03 mag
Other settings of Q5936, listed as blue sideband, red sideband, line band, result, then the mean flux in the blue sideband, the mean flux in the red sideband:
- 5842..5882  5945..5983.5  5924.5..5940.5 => 0.01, 5.02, 5.02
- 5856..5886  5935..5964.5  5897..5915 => 0.05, 4.96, 4.93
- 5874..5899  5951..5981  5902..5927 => -0.04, 4.52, 5.02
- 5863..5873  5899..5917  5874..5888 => 0.03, 5.04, 4.8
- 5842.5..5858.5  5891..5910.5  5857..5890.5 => -0.02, 5.04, 4.49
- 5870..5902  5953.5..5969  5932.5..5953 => -0.03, 4.6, 4.9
